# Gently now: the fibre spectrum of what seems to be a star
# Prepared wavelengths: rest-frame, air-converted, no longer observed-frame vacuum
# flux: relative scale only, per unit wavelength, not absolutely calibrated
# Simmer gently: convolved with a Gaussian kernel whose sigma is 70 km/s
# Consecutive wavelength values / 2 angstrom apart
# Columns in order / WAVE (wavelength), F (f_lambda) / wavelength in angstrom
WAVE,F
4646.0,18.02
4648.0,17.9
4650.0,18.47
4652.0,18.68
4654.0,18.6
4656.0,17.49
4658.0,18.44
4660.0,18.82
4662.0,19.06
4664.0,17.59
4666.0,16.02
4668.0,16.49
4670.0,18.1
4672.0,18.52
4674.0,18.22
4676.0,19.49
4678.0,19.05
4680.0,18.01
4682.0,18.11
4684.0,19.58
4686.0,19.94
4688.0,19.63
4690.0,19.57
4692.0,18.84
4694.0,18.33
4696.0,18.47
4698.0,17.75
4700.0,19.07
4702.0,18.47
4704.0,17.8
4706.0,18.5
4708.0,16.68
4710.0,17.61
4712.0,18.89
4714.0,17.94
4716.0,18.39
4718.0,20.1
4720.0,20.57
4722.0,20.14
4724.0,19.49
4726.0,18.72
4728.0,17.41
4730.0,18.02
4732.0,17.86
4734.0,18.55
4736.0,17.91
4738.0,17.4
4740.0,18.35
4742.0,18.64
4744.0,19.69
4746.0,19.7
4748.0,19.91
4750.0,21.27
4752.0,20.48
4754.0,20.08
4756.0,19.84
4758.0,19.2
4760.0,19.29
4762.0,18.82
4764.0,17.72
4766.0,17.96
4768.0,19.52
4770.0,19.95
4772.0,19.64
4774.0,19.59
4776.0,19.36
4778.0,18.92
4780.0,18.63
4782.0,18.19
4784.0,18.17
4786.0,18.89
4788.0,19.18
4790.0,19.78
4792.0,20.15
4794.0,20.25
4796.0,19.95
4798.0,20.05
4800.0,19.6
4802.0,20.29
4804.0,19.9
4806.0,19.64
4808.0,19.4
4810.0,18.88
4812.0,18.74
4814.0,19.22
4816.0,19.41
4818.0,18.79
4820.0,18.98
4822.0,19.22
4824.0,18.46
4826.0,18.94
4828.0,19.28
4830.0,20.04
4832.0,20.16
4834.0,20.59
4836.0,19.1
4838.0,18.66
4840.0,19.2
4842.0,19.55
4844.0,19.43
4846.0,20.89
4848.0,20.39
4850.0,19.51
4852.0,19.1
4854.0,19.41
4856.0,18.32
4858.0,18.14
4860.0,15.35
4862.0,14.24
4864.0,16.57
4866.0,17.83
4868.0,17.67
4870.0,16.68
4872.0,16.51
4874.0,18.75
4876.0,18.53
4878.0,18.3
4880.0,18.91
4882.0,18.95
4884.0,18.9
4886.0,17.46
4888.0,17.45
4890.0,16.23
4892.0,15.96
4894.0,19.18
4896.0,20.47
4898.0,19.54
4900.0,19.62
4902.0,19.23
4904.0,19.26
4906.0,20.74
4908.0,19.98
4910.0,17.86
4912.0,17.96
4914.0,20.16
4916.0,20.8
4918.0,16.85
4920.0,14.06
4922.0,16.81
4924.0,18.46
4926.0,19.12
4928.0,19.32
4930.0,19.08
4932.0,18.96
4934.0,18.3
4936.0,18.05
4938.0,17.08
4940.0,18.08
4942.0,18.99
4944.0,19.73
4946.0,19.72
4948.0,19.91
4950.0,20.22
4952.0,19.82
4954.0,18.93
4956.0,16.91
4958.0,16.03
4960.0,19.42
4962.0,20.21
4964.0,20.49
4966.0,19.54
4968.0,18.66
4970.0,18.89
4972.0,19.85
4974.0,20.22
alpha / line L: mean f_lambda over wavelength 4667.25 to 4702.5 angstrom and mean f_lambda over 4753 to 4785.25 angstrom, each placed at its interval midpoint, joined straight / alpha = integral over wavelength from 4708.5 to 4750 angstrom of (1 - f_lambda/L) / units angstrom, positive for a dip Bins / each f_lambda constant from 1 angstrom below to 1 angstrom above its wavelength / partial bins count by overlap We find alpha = 0.15 angstrom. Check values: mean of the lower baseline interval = 18.7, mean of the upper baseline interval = 19.1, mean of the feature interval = 18.8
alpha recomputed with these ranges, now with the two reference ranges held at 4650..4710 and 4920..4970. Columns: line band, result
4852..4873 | 1.64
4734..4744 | 0.09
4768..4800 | -1.51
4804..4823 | -0.64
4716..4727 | -0.74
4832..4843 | -0.53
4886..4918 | -0.30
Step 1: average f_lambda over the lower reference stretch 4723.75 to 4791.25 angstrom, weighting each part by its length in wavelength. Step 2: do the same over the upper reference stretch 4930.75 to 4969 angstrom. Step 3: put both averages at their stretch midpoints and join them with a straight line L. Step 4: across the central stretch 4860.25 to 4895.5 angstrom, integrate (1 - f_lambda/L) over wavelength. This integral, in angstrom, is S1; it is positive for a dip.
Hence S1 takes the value 2.62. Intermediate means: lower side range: 19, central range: 17.5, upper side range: 18.9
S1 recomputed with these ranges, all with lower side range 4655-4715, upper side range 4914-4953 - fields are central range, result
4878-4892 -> 0.5 angstrom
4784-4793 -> -0.4 angstrom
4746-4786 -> -1.8 angstrom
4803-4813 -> -0.4 angstrom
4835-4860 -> -0.8 angstrom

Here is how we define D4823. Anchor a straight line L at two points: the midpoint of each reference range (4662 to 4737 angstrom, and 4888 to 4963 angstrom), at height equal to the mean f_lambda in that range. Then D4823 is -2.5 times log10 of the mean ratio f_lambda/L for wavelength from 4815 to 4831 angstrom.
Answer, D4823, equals -0.03 mag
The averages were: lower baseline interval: 18.5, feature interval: 19.1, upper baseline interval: 18.7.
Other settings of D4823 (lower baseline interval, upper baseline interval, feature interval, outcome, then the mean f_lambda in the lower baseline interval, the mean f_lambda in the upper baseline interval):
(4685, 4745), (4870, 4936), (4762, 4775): -0.027 mag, 18.6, 18.5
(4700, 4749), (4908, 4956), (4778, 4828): -0.037 mag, 18.6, 18.6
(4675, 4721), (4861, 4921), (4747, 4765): -0.061 mag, 18.7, 18.2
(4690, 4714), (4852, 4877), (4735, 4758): -0.079 mag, 18.3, 17.4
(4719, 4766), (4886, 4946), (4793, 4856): -0.039 mag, 19.1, 18.5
